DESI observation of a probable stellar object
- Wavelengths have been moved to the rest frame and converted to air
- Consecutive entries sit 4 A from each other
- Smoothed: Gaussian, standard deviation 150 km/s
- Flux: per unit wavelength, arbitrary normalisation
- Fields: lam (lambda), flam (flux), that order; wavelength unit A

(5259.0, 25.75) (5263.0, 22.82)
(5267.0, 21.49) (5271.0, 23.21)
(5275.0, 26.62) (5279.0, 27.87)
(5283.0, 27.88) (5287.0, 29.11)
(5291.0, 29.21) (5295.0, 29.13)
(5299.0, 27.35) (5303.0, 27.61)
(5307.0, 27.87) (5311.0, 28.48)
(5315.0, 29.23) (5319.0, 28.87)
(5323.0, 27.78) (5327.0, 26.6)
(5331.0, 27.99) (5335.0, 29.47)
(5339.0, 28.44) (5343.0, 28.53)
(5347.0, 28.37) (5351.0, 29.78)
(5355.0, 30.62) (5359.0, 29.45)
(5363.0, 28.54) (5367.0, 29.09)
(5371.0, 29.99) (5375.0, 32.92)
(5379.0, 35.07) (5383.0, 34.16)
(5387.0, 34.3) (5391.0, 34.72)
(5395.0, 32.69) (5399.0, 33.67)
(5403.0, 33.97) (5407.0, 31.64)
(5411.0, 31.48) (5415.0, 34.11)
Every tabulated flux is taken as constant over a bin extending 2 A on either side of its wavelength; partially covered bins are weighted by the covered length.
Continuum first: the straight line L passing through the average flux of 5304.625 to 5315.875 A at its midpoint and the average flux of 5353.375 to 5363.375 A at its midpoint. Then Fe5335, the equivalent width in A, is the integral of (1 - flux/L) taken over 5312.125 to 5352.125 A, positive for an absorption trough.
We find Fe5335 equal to 0.70 A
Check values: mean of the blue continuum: 28.4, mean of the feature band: 28.5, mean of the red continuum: 29.7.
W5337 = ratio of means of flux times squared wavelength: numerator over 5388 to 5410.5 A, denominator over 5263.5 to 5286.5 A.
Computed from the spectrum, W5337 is 1.4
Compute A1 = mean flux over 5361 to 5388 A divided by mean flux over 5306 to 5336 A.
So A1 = 1.1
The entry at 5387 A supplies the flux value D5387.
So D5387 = 34.3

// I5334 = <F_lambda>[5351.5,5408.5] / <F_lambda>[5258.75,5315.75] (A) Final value 1.20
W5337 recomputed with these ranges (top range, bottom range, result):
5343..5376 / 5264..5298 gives 1.14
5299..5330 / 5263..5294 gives 1.08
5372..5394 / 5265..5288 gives 1.36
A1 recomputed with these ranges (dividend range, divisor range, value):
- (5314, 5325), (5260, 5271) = 1.26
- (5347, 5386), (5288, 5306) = 1.09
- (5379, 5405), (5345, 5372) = 1.16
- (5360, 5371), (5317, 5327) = 1.04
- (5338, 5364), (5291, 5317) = 1.03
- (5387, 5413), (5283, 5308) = 1.17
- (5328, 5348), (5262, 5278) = 1.19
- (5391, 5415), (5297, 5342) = 1.17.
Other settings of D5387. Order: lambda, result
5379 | 35.07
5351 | 29.78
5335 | 29.47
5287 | 29.11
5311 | 28.48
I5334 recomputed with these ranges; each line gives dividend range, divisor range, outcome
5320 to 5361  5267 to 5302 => 1.06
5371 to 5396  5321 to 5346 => 1.20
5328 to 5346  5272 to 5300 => 1.02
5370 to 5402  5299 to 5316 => 1.19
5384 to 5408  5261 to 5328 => 1.24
